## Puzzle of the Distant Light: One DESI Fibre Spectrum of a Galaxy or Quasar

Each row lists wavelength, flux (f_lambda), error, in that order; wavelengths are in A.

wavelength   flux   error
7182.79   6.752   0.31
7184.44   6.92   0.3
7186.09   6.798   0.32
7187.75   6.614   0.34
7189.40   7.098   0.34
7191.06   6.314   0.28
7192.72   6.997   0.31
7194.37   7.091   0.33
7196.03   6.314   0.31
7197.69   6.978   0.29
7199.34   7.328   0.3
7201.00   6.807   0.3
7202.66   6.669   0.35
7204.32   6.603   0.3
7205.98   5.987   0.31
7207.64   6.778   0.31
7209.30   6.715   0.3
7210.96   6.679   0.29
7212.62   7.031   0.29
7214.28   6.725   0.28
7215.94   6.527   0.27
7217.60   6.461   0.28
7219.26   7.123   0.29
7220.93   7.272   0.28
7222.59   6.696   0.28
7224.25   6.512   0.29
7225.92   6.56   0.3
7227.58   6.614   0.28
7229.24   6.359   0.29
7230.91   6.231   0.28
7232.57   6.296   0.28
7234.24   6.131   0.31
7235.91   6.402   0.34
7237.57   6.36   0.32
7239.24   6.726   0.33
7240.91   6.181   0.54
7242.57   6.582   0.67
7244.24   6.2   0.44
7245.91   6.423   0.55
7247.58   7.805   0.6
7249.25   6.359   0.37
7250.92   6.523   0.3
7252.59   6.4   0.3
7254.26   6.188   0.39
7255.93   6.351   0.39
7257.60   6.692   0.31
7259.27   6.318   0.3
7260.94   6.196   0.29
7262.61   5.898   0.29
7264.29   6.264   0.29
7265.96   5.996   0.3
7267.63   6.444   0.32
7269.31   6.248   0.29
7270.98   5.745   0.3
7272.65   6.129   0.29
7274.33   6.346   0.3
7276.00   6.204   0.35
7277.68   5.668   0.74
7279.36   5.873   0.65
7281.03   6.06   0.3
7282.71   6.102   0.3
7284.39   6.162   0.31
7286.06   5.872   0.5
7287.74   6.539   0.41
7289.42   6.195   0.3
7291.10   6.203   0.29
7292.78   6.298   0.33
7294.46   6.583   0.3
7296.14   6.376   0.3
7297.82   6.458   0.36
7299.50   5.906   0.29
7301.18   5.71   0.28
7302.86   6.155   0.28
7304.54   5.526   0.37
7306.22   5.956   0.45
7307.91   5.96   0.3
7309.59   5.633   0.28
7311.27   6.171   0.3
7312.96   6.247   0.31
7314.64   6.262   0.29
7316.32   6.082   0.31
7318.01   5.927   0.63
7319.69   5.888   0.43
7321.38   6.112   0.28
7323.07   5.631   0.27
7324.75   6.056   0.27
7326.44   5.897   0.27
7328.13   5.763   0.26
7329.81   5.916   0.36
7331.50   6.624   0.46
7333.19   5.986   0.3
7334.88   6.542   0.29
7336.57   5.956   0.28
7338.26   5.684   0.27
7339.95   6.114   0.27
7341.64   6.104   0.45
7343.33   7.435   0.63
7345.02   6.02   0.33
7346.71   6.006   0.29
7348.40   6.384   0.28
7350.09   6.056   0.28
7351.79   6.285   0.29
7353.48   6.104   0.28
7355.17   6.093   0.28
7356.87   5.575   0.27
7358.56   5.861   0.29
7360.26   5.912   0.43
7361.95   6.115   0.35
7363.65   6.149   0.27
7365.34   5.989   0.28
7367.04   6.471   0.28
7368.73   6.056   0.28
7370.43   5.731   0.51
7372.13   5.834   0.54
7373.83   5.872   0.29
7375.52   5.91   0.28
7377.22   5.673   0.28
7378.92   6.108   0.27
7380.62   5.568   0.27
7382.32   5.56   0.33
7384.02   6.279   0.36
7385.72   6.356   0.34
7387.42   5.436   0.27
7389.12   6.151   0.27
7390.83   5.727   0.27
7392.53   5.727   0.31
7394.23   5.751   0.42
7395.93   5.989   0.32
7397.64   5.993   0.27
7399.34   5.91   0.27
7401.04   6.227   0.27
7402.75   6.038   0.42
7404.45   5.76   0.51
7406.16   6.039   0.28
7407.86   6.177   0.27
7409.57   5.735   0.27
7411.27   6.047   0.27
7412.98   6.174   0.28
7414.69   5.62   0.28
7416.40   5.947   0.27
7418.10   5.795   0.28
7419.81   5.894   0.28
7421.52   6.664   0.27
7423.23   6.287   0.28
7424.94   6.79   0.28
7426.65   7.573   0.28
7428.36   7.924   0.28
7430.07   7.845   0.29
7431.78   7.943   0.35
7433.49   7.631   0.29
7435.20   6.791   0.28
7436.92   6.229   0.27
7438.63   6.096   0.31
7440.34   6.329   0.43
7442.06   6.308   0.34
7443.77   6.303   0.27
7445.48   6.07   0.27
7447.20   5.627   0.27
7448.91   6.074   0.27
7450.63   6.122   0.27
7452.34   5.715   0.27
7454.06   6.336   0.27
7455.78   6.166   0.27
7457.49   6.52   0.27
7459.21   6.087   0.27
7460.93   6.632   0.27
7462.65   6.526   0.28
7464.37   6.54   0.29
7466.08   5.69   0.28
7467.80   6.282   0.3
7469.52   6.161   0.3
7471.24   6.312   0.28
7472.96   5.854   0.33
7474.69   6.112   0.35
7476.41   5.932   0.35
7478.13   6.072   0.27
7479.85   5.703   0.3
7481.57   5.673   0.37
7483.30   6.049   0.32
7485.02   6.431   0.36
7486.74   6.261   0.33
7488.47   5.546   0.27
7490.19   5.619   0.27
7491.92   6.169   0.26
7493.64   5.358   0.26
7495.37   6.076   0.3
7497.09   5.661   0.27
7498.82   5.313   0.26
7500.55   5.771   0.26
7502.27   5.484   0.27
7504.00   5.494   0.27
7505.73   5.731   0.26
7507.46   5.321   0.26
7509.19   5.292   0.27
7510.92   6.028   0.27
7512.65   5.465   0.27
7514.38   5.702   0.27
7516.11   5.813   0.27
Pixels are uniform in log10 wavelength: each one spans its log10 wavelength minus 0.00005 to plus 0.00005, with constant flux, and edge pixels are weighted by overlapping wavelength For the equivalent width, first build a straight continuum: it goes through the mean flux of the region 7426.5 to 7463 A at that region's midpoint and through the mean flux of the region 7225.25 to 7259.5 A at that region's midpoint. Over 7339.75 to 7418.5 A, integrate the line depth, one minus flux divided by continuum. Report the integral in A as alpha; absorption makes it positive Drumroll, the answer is 6.5 A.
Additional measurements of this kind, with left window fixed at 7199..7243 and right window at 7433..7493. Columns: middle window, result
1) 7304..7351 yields 2.4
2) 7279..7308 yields 1.6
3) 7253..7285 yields 1.7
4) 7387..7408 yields 1.2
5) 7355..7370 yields 0.8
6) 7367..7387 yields 1.3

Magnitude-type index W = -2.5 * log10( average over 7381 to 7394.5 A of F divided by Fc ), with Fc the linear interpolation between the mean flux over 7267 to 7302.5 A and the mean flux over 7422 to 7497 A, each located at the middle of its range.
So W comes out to 0.07 mag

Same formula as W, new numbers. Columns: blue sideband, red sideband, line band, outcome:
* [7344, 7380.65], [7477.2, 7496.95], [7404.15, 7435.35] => -0.11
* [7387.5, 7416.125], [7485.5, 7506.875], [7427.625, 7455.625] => -0.13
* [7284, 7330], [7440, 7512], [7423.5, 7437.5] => -0.22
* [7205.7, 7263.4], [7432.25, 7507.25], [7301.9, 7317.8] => 0.07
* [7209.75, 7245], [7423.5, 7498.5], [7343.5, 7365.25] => 0.06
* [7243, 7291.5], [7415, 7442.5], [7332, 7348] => 0.04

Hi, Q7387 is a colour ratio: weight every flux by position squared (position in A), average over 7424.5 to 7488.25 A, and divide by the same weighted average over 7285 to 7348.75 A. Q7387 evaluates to 1.09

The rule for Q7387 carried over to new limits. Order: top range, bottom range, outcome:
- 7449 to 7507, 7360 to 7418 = 1.03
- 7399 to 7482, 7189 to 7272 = 1.02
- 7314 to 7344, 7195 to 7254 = 0.95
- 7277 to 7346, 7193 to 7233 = 0.94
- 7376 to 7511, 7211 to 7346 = 1.02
